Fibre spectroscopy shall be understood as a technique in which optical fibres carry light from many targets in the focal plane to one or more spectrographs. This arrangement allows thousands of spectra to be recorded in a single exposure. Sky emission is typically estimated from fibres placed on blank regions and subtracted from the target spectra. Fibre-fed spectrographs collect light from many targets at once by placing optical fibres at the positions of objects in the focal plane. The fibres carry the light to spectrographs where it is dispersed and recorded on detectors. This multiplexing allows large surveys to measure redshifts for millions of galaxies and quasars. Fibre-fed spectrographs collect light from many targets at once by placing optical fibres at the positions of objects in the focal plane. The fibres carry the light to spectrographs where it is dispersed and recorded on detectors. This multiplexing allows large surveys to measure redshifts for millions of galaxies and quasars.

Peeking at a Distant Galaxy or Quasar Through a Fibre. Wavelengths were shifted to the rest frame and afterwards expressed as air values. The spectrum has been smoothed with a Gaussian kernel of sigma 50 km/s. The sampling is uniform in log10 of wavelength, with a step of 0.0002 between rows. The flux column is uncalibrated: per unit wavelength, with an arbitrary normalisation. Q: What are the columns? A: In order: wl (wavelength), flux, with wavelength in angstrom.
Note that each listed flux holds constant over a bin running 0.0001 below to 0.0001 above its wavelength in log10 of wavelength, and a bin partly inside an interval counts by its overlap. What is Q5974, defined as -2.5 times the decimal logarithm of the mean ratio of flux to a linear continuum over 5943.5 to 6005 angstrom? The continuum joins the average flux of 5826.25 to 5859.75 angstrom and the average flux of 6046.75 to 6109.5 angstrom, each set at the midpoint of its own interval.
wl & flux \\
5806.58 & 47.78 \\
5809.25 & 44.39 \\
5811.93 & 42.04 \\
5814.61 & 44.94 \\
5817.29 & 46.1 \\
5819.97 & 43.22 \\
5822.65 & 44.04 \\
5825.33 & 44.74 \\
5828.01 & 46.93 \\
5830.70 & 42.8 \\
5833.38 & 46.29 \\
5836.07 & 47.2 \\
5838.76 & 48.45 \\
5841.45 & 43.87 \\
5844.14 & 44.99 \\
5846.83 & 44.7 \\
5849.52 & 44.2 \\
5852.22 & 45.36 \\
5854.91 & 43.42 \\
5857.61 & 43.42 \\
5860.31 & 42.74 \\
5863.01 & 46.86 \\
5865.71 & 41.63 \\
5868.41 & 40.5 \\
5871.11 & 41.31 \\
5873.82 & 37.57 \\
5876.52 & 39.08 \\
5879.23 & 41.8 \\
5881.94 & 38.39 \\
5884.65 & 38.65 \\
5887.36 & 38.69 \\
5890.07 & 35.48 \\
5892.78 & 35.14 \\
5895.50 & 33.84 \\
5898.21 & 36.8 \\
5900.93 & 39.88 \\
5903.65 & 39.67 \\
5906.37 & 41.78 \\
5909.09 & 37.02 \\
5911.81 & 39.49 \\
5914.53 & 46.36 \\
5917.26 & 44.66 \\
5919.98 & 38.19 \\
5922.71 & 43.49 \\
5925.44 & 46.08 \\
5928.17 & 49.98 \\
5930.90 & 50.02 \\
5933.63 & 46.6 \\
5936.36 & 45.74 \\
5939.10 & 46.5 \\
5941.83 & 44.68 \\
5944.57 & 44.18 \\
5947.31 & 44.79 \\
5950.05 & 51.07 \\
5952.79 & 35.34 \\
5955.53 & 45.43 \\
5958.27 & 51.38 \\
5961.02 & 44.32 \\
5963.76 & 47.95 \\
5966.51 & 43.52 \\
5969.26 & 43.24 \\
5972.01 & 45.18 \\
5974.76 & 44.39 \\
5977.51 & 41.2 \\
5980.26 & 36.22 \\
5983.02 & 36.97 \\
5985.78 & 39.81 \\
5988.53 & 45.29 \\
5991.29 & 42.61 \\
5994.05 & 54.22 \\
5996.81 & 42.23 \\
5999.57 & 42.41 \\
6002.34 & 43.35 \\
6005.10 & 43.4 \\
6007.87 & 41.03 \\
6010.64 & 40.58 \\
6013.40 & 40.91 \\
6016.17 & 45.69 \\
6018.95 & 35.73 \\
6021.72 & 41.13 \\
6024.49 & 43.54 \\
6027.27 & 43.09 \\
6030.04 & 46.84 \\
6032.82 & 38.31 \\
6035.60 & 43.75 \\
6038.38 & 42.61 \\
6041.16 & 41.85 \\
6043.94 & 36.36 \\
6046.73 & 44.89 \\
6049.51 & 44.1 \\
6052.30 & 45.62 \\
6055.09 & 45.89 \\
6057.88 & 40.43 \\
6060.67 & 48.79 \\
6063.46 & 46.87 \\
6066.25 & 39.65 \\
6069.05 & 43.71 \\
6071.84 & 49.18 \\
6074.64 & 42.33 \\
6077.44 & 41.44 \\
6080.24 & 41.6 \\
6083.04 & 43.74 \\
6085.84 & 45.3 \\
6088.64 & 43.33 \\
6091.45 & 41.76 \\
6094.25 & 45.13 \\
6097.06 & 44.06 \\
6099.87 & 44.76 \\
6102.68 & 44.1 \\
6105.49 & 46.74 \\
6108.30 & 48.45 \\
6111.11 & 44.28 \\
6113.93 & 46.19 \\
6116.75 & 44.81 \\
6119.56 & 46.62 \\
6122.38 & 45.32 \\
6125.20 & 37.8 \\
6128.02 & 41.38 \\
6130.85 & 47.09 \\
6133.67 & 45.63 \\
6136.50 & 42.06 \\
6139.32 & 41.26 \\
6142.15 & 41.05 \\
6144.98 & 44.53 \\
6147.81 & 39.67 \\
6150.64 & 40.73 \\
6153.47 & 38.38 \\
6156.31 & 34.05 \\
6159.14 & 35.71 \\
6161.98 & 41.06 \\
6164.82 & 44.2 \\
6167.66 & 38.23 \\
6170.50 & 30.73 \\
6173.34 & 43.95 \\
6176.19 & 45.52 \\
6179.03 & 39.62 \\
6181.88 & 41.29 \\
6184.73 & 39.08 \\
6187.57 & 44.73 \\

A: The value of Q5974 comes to 0.02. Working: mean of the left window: 45.1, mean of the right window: 44.4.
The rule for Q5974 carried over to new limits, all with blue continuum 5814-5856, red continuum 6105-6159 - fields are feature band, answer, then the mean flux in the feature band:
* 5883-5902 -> 0.206 mag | 36.9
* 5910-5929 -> 0.018 mag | 43.7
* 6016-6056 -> 0.025 mag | 42.5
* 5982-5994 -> 0.028 mag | 42.7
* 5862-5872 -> 0.058 mag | 42.5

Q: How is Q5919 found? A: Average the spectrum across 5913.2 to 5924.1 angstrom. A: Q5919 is 43.2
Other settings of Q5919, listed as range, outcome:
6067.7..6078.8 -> 44.2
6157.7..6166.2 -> 40.3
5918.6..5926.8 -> 42.6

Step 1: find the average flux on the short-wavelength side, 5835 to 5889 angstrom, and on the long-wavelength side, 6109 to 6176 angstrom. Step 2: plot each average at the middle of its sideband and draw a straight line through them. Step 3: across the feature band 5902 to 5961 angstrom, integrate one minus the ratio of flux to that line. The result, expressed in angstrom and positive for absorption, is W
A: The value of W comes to -2.8 angstrom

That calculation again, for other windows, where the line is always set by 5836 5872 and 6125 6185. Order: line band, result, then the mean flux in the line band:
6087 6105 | -1.17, 44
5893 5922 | 2.55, 39.7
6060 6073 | -1.16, 45.4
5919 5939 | -1.23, 45.9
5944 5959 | -0.76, 45.2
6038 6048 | 0.16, 41.3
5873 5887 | 1.50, 39.1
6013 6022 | 0.30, 40.8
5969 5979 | -0.16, 43.5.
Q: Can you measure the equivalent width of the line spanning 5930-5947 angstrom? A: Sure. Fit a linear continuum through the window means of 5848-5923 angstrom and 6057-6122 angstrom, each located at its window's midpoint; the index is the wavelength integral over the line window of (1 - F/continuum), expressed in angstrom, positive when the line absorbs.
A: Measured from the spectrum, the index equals -1.9 angstrom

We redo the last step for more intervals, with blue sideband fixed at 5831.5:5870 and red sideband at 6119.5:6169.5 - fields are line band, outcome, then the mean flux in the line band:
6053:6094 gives -1.92 angstrom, 43.9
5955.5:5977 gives -1.16 angstrom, 45.5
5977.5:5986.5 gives 1.03 angstrom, 38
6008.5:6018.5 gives 0.23 angstrom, 41.7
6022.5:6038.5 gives -0.20 angstrom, 43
